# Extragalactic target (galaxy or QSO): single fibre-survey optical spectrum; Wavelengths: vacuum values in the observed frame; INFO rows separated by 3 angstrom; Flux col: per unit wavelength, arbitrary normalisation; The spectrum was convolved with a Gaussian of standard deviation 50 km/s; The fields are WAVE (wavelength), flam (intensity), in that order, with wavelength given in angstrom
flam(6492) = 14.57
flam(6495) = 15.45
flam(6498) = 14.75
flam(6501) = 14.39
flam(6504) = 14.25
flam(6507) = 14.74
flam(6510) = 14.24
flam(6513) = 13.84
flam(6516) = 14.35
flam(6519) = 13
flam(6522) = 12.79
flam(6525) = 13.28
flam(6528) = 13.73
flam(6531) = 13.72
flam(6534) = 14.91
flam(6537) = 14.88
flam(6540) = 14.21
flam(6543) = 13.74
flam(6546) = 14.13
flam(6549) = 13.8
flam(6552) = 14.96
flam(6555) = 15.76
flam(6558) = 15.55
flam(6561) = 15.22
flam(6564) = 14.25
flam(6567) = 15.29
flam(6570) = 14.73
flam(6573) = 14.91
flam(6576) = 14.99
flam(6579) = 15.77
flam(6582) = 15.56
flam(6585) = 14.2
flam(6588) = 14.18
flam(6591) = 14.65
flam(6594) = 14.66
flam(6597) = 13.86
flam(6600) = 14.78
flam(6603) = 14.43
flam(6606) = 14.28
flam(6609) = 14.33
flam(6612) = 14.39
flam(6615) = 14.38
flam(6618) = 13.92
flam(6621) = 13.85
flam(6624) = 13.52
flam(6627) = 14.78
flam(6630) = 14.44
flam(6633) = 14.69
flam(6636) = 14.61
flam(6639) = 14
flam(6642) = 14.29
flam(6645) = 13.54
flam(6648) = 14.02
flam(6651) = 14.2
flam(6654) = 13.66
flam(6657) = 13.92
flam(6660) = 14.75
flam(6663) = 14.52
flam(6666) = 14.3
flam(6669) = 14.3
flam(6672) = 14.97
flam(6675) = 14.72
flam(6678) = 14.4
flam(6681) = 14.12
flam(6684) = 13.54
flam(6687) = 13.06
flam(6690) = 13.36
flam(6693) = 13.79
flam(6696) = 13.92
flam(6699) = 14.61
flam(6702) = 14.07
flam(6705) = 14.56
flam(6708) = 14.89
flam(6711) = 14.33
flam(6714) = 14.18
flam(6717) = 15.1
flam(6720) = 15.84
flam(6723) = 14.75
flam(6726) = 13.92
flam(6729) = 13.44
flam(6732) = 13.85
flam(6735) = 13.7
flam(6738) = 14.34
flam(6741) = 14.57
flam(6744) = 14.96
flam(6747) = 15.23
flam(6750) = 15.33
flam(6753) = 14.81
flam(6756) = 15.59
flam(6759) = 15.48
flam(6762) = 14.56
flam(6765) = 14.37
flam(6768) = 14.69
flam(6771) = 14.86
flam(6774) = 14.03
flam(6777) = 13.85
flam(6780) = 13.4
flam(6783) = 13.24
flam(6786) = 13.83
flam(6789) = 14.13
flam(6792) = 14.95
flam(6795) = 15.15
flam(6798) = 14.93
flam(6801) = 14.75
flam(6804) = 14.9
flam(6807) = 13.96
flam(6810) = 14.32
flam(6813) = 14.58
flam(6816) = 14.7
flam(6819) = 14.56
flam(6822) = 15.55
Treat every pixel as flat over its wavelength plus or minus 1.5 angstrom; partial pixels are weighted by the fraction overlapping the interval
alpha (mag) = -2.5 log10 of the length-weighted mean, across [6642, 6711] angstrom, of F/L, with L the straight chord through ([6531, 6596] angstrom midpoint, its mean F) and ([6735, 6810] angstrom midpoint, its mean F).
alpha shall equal 0.04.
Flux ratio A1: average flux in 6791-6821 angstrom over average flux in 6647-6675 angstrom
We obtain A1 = 1.03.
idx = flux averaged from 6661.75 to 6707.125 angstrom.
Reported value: 14.2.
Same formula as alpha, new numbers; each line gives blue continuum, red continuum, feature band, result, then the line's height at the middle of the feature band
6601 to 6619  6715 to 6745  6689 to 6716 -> 0.014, 14.4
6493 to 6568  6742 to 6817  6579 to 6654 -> 0.008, 14.4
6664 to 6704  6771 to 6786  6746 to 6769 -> -0.088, 13.8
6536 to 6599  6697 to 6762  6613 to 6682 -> 0.032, 14.7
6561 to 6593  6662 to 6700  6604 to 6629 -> 0.029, 14.6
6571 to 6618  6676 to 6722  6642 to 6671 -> 0.019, 14.4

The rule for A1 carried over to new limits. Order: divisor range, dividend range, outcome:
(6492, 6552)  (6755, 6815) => 1.02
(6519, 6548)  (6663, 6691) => 1.02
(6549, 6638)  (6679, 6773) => 0.99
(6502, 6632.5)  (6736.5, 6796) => 1.01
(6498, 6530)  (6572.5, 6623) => 1.04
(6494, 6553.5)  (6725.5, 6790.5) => 1.02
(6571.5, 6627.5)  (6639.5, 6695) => 0.97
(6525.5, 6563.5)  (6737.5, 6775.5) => 1.02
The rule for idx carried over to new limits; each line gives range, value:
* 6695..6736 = 14.4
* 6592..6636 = 14.3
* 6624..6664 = 14.2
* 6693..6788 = 14.4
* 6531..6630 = 14.6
